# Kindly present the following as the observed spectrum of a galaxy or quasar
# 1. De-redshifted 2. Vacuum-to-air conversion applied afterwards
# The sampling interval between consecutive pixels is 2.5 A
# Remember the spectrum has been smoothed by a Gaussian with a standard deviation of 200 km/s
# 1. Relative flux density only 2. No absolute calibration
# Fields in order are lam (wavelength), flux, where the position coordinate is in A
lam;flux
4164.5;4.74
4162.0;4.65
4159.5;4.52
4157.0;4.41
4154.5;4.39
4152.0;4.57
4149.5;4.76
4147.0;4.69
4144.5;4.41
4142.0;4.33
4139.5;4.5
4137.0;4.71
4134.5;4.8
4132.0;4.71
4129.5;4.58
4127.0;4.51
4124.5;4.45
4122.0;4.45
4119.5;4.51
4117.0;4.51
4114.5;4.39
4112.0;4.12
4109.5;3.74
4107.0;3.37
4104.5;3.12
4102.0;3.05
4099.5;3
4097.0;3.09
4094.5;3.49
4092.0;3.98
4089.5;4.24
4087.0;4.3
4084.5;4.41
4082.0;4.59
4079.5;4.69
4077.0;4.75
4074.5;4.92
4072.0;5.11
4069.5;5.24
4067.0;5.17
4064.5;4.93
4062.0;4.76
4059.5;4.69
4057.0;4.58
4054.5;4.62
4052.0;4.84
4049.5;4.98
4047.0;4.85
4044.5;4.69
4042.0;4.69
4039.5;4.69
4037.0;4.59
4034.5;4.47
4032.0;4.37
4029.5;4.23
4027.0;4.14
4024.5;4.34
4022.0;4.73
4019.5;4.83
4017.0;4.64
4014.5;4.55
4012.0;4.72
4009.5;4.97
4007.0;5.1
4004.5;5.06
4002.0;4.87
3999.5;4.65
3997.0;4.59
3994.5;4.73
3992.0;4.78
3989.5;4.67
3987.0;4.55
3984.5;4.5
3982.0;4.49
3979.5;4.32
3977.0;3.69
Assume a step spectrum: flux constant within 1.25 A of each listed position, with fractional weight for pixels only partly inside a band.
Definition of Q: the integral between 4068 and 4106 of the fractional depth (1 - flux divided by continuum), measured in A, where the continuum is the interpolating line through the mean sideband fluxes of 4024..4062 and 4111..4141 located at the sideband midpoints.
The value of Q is 3.5 A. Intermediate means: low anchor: 4.6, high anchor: 4.52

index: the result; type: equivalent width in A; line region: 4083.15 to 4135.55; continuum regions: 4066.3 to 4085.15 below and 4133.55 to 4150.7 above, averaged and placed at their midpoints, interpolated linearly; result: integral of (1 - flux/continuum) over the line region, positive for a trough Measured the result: 7.6 A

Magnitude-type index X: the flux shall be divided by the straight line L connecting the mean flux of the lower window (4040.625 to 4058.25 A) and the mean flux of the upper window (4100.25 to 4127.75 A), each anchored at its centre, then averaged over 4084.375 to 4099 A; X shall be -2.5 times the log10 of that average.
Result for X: 0.11 mag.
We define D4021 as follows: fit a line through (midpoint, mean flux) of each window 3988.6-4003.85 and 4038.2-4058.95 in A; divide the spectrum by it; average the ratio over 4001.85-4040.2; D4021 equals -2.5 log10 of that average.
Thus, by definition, 0.02 mag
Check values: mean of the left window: 4.73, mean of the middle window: 4.64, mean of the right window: 4.74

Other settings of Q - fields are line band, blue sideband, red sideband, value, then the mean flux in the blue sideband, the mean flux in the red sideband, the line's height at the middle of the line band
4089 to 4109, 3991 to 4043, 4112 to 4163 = 5.13 A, 4.65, 4.53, 4.57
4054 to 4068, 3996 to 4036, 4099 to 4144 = -1.10 A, 4.64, 4.18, 4.45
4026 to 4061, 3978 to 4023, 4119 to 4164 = 0.38 A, 4.7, 4.56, 4.66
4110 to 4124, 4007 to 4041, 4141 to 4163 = 0.55 A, 4.58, 4.53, 4.54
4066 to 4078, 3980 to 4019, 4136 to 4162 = -1.07 A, 4.72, 4.53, 4.63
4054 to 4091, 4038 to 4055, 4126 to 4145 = -0.13 A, 4.77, 4.58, 4.71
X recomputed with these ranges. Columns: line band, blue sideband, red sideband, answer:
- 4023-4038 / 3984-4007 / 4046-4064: 0.09 mag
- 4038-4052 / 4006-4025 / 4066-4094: -0.02 mag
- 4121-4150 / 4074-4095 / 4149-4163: -0.02 mag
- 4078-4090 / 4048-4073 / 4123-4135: 0.08 mag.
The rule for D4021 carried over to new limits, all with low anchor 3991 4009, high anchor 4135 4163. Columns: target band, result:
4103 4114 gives 0.263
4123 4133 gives 0.007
